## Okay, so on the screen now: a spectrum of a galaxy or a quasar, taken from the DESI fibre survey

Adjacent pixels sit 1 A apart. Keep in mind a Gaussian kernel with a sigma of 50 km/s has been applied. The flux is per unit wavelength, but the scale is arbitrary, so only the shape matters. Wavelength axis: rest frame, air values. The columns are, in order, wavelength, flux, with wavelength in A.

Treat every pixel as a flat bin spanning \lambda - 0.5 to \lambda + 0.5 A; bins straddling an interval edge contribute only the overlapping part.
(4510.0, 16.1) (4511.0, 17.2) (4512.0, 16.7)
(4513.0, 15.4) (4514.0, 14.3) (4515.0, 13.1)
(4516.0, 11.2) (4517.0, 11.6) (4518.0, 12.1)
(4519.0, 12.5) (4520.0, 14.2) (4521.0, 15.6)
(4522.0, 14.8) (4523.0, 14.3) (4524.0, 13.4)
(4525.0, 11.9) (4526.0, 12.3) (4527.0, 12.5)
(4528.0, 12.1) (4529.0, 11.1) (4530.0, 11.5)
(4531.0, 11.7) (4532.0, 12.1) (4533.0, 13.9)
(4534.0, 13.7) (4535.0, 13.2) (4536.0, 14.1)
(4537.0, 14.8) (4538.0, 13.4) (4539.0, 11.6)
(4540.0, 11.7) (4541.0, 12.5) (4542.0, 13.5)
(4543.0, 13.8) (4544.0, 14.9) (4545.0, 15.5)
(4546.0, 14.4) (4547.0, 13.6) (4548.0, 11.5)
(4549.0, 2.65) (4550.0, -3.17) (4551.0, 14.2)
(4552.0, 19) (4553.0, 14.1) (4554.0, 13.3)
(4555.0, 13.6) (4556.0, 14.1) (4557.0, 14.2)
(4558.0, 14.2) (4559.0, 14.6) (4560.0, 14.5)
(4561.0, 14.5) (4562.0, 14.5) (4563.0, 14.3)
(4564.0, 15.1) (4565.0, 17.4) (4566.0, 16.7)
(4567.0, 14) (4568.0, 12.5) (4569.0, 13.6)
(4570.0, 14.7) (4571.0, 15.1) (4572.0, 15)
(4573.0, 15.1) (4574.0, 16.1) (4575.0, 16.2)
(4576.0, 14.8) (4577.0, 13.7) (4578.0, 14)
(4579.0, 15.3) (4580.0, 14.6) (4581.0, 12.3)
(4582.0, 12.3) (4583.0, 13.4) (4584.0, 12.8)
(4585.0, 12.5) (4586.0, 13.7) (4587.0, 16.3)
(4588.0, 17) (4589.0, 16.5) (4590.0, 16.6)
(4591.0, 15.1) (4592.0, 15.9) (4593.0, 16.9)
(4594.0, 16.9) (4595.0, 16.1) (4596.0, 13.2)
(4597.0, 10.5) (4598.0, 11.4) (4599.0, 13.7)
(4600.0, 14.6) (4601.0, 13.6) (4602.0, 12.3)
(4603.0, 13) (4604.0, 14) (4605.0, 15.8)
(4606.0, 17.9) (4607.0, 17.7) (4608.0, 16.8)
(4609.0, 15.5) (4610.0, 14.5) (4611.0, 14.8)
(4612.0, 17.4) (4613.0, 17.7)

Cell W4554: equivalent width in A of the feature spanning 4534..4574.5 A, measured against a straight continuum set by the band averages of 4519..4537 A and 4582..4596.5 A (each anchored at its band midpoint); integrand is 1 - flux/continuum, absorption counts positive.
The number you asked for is 1.22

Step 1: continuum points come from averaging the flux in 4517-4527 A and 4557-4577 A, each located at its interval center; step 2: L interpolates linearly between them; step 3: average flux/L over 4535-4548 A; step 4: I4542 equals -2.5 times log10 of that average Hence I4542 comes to 0.034 mag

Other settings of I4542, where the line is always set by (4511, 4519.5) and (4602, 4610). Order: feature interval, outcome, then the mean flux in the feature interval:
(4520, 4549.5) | 0.09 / 12.9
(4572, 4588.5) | 0.04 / 14.4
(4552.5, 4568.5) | 0.01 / 14.5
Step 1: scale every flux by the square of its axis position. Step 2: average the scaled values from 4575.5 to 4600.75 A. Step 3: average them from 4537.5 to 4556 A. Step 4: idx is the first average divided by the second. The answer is 1.2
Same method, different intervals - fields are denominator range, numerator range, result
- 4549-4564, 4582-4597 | 1.17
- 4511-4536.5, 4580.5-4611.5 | 1.14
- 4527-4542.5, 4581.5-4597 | 1.20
